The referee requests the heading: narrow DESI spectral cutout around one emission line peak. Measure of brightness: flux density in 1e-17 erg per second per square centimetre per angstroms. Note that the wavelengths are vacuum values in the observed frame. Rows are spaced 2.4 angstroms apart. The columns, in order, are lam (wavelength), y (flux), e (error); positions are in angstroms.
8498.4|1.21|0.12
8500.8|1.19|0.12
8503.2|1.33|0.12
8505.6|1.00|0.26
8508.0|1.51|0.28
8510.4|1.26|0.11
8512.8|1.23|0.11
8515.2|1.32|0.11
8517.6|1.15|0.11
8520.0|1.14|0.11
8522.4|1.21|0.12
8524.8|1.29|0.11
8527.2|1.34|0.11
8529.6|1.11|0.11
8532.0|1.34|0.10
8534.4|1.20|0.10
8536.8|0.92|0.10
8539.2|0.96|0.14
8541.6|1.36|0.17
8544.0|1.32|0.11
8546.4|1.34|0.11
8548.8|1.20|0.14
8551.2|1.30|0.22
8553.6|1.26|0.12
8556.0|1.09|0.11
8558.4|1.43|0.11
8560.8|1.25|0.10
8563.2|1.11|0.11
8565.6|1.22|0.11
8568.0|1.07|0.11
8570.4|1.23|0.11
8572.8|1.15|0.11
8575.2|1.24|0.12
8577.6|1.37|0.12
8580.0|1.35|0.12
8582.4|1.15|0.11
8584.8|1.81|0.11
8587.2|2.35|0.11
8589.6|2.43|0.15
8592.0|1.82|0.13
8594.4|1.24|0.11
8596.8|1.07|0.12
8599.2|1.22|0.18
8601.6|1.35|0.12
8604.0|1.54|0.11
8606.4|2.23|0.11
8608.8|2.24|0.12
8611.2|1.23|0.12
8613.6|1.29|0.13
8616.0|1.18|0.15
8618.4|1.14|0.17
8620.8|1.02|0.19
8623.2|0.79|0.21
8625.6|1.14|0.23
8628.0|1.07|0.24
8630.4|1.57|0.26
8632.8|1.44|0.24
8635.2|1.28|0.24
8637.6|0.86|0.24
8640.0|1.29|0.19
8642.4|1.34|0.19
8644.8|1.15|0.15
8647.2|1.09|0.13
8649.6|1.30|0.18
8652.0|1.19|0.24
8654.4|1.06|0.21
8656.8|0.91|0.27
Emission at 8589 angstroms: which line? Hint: [S II] 6716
